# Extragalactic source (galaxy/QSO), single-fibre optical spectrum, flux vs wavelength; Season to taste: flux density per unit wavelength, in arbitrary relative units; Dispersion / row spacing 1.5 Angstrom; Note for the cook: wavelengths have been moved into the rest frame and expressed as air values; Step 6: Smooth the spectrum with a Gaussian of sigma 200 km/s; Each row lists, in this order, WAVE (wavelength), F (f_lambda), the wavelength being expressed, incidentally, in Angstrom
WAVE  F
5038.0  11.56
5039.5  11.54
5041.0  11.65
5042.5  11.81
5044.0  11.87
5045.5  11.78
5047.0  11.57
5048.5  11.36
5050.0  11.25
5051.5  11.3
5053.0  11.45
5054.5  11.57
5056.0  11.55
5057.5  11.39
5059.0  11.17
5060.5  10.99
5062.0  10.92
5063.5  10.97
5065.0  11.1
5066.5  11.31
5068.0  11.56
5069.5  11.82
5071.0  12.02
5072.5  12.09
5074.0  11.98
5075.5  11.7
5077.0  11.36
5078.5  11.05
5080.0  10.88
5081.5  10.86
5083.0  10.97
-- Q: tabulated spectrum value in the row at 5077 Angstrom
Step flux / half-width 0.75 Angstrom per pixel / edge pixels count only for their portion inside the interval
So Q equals 11.36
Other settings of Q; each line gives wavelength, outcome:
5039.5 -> 11.54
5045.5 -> 11.78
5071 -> 12.02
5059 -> 11.17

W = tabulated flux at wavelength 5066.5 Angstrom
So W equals 11.31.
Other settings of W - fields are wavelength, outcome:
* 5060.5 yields 10.99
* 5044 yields 11.87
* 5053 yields 11.45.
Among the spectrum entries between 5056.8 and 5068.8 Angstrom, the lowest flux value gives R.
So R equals 10.92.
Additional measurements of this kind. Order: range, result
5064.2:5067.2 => 11.1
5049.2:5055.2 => 11.25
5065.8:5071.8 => 11.31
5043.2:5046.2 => 11.78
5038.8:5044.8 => 11.54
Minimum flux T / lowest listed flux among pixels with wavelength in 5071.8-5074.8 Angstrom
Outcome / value 11.98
